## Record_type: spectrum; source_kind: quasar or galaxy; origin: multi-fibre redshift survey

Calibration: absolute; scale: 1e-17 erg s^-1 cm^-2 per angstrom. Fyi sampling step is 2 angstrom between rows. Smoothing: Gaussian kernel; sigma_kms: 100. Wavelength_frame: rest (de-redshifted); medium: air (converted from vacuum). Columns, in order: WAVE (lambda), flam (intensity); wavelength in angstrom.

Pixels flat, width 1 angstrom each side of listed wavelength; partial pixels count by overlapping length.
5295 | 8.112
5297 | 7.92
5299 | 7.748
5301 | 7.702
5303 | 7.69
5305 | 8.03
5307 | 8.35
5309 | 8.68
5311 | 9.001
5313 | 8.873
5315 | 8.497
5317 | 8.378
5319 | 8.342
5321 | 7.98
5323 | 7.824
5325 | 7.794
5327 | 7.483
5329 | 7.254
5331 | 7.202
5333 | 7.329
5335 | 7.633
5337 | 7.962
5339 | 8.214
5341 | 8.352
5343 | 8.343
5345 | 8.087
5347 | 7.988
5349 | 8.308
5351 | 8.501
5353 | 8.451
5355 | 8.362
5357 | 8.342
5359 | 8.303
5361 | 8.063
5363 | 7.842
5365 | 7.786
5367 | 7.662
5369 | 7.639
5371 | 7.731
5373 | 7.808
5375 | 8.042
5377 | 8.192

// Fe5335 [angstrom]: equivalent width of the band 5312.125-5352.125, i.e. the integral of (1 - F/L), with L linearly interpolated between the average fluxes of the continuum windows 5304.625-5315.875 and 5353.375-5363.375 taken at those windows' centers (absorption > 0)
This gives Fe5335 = 2.0 angstrom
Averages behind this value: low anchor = 8.6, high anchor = 8.22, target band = 8.02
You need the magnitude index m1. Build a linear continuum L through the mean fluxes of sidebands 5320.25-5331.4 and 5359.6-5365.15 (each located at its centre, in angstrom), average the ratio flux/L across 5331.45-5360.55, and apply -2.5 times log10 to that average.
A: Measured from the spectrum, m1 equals -0.05 mag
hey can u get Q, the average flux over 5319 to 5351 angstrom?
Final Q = 7.89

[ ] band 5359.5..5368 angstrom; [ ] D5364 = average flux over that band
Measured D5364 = 7.87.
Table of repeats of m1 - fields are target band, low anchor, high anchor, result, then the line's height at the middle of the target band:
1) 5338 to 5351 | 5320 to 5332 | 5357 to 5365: -0.05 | 7.84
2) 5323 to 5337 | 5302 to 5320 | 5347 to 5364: 0.12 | 8.35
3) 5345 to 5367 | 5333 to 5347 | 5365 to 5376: -0.04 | 7.9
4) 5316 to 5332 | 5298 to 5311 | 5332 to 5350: 0.04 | 8.06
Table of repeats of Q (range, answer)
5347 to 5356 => 8.36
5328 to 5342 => 7.71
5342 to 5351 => 8.22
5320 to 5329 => 7.71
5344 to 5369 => 8.12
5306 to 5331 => 8.16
